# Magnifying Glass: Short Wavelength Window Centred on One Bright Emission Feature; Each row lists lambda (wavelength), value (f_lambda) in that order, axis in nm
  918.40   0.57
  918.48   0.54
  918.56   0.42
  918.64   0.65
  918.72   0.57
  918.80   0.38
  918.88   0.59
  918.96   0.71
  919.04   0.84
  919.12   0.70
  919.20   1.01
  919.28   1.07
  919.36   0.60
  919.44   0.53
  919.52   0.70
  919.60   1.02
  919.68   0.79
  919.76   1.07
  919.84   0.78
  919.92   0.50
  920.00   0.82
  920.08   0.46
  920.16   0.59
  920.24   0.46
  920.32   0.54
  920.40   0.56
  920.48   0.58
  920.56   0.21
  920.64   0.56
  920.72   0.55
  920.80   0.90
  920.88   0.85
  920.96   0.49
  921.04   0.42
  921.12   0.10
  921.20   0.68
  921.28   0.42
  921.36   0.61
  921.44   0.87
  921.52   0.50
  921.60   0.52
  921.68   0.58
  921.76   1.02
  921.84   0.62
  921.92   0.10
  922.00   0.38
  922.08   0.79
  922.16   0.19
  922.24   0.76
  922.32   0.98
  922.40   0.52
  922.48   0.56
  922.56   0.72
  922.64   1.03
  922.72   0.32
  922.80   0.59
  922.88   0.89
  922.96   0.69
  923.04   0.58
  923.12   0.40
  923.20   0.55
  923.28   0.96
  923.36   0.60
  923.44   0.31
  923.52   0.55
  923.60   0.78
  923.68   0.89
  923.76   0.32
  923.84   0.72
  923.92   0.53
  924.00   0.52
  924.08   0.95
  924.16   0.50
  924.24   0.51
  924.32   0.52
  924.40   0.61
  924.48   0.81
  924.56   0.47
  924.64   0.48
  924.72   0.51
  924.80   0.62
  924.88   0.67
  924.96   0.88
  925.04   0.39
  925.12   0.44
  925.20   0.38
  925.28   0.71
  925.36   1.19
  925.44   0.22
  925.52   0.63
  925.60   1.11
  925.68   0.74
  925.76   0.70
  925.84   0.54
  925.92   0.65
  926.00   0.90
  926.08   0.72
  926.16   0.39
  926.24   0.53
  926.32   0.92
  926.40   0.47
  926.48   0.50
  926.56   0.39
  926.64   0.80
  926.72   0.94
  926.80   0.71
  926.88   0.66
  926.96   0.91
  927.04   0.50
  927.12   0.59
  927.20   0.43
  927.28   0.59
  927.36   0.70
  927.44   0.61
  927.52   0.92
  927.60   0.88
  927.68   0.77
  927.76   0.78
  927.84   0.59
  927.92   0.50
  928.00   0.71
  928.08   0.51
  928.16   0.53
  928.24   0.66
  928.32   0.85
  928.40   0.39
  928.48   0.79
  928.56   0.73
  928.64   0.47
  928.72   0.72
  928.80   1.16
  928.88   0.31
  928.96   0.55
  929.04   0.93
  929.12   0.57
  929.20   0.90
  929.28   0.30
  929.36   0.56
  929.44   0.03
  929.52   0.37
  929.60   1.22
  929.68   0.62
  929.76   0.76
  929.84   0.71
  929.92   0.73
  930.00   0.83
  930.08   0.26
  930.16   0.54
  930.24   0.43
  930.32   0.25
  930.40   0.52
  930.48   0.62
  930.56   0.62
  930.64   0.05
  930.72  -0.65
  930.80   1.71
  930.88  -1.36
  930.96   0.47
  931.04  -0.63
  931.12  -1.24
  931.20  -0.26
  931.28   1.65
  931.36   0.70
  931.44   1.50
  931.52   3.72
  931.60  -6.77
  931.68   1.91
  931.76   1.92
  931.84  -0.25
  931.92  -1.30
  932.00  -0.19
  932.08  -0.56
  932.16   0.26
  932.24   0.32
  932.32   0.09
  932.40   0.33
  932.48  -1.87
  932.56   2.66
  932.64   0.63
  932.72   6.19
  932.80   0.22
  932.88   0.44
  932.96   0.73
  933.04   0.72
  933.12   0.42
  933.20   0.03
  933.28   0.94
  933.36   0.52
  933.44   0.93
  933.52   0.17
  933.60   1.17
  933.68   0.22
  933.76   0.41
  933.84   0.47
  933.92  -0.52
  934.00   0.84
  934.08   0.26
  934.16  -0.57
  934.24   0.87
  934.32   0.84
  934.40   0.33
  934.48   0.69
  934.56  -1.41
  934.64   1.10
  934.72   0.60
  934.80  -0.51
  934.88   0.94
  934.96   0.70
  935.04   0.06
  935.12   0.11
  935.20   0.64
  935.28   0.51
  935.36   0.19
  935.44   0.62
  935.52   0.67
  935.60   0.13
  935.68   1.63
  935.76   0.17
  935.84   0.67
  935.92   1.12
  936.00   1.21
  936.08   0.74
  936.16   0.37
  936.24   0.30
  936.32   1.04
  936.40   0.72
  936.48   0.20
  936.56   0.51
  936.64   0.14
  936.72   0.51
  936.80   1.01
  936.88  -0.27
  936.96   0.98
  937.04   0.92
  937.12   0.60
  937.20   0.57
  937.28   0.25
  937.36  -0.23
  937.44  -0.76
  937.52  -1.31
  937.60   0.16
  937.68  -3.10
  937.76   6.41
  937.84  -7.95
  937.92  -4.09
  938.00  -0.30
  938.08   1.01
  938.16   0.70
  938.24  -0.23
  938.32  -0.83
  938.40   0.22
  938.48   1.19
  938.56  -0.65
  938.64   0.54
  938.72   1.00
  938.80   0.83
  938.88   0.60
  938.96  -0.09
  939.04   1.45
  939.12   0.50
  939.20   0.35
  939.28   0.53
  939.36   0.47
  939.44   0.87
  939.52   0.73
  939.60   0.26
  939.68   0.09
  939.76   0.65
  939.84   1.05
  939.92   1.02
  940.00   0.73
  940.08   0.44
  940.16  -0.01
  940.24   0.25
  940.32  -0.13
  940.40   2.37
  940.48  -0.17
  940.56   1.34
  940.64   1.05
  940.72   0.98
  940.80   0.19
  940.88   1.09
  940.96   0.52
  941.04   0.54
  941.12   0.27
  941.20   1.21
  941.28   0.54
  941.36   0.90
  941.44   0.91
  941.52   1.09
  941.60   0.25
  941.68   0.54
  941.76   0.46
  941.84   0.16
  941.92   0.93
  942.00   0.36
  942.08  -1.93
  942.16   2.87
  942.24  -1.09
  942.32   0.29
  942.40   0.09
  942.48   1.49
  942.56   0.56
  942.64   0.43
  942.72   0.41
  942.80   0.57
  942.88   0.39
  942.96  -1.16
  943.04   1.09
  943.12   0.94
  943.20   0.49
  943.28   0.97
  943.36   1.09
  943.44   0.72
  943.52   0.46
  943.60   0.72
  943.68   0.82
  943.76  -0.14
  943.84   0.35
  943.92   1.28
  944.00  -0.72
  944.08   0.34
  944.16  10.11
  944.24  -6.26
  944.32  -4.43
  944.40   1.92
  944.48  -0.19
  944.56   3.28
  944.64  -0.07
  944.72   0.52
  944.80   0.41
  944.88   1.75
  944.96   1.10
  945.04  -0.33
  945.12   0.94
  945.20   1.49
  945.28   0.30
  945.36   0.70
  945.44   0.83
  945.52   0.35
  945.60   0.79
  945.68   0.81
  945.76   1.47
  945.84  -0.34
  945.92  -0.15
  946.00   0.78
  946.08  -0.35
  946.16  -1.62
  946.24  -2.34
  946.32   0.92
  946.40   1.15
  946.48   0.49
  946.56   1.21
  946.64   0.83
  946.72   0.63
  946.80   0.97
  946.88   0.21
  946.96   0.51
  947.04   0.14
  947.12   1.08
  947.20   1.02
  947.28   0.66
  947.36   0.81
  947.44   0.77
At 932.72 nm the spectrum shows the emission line H-beta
